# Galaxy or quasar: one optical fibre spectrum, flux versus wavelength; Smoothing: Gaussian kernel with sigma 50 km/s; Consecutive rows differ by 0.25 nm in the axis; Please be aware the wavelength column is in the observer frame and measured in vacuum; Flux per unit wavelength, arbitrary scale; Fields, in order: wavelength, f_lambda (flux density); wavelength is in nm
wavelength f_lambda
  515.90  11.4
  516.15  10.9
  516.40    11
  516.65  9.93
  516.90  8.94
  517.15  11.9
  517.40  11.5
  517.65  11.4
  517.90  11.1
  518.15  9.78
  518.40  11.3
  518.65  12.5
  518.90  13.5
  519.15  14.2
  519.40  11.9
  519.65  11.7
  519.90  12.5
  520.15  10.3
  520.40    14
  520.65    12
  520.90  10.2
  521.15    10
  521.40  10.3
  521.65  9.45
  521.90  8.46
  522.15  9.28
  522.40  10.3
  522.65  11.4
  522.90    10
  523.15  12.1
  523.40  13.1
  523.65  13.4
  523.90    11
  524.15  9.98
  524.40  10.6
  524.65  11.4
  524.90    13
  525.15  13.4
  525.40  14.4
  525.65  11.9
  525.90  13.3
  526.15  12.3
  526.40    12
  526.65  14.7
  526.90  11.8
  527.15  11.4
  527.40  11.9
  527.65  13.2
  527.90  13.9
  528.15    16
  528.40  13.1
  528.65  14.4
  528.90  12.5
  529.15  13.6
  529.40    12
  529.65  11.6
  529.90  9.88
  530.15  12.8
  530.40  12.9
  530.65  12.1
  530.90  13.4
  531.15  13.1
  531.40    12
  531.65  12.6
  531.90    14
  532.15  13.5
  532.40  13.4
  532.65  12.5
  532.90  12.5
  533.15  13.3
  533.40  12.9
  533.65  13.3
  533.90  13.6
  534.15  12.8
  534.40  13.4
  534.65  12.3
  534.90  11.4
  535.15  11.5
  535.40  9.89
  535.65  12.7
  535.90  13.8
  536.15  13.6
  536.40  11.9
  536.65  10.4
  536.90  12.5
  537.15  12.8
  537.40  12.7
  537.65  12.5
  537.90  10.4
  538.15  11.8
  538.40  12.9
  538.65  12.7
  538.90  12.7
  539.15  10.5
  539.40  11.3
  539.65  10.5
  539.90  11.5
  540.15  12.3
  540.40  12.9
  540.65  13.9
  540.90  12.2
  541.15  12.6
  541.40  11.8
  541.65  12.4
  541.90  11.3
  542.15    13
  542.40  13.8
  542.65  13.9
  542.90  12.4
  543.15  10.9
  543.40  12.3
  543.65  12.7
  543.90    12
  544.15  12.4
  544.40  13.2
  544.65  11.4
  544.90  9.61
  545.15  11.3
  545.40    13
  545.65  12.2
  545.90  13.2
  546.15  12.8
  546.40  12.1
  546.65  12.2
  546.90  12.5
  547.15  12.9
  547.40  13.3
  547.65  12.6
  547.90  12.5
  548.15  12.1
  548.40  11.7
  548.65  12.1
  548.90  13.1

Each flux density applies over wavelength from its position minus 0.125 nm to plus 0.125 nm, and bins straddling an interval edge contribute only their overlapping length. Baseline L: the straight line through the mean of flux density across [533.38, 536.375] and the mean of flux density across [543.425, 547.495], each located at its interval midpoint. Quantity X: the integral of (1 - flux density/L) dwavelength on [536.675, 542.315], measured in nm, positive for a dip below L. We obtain 0.14 nm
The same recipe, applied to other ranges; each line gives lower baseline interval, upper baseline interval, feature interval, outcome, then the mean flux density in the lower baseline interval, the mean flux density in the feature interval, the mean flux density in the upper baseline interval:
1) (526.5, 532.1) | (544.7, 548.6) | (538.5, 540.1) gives 0.117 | 12.9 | 11.6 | 12.2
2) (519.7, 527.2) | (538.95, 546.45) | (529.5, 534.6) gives -0.388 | 11.6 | 12.8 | 12.2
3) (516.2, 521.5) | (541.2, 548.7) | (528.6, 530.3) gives -0.076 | 11.4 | 12.3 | 12.3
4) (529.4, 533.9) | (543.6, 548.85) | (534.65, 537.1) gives 0.111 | 12.7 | 12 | 12.3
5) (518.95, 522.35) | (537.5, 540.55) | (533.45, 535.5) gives -0.114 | 11.1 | 12.3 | 11.9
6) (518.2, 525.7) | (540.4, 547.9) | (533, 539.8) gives -0.059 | 11.6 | 12.2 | 12.4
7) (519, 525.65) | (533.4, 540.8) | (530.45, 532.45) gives -0.174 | 11.5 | 13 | 12.2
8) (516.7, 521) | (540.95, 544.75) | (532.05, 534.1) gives -0.170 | 11.7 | 13.1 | 12.4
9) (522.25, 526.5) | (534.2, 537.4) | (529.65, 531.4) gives -0.027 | 12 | 12.3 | 12.2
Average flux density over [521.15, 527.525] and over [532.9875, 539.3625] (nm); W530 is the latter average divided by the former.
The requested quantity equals 1.06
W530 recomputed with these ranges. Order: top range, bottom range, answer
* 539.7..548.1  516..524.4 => 1.11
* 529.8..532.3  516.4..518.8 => 1.16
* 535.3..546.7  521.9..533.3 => 0.98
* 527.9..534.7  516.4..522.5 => 1.17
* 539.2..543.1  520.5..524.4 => 1.15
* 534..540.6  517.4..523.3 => 1.08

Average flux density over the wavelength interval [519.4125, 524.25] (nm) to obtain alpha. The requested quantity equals 11.1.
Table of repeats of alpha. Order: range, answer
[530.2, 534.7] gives 13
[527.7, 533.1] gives 13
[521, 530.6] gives 12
